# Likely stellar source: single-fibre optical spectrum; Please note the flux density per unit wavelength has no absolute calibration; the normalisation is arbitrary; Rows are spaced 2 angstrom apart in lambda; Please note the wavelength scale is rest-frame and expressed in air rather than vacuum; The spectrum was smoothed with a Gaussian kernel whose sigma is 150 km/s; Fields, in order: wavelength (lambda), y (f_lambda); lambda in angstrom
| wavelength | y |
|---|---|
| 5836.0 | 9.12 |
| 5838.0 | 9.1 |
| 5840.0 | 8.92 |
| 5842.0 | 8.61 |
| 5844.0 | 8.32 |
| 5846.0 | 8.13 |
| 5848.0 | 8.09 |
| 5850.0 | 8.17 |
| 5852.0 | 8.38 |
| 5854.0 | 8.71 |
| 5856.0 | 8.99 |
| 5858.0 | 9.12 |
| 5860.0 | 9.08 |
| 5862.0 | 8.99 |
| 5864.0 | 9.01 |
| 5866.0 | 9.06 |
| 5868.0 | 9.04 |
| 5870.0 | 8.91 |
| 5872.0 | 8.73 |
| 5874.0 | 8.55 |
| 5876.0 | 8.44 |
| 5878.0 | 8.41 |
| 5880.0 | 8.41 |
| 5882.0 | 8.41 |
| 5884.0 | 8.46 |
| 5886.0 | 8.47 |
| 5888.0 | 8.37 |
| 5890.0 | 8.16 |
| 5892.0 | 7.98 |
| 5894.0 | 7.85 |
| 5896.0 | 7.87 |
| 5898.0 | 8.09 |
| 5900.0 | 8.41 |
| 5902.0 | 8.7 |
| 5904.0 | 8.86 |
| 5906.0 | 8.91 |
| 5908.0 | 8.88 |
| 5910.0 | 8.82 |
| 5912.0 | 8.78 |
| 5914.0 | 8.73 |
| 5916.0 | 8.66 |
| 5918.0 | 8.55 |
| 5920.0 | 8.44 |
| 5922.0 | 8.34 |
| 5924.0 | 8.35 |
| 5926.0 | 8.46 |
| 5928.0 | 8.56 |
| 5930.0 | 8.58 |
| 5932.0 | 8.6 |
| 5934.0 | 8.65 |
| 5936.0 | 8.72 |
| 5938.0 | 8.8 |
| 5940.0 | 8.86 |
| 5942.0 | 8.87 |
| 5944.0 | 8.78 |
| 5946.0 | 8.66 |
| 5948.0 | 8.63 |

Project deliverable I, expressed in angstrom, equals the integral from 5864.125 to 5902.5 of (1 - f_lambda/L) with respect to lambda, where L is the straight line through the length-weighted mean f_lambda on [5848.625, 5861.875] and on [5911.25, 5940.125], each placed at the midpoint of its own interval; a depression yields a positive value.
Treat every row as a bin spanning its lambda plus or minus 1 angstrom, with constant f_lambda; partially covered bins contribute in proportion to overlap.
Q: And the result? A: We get 1.0 angstrom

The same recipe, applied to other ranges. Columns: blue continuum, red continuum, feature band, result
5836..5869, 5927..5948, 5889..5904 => 0.9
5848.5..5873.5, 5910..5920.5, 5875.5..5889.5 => 0.6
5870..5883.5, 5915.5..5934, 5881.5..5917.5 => 0.2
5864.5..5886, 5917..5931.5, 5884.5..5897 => 0.7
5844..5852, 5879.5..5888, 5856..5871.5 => -1.4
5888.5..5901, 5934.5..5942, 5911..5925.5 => -0.1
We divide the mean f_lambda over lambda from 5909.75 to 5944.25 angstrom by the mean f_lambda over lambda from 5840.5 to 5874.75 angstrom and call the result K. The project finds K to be 0.99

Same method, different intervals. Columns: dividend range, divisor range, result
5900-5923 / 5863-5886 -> 1.00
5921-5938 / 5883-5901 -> 1.04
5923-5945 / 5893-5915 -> 1.01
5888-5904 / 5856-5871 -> 0.91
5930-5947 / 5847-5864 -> 1.00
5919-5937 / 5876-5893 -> 1.02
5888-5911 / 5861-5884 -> 0.97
